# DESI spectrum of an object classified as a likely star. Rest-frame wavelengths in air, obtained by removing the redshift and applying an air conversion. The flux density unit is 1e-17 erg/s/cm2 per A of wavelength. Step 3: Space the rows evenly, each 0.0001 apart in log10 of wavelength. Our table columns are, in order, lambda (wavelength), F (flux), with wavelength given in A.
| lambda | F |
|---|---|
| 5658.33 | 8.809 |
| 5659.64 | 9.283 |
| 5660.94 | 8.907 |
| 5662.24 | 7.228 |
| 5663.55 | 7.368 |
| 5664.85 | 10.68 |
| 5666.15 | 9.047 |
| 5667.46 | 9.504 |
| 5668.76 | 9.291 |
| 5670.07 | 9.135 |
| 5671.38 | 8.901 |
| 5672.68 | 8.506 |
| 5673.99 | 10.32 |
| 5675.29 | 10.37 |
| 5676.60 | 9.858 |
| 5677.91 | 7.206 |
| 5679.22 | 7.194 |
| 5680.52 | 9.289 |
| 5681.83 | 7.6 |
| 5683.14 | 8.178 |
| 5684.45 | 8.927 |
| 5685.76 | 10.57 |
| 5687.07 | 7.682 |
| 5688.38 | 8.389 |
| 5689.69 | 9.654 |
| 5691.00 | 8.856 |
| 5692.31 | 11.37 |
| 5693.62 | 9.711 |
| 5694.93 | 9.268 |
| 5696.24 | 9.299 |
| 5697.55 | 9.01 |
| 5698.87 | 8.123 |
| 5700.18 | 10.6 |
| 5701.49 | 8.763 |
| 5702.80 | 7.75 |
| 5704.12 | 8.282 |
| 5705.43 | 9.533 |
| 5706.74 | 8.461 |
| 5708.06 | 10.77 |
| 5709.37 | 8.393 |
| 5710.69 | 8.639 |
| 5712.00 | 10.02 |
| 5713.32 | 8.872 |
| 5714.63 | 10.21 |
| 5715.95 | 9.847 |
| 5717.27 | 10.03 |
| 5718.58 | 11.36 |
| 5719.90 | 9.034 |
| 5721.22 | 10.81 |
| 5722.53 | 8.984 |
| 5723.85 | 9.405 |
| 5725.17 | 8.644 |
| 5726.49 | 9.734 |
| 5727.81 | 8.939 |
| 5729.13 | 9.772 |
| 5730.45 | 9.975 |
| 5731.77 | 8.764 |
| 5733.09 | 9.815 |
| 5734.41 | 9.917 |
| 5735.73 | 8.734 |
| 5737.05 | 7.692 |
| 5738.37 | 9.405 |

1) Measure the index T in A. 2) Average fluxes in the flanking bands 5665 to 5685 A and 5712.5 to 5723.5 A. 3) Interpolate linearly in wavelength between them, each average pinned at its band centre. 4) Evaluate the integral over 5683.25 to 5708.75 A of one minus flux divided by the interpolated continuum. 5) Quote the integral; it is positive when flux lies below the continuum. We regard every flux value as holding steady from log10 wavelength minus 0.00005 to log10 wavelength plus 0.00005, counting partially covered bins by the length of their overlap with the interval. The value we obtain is 0.6 A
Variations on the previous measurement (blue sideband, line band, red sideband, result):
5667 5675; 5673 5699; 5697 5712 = 0.3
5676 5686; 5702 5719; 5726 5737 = -0.7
